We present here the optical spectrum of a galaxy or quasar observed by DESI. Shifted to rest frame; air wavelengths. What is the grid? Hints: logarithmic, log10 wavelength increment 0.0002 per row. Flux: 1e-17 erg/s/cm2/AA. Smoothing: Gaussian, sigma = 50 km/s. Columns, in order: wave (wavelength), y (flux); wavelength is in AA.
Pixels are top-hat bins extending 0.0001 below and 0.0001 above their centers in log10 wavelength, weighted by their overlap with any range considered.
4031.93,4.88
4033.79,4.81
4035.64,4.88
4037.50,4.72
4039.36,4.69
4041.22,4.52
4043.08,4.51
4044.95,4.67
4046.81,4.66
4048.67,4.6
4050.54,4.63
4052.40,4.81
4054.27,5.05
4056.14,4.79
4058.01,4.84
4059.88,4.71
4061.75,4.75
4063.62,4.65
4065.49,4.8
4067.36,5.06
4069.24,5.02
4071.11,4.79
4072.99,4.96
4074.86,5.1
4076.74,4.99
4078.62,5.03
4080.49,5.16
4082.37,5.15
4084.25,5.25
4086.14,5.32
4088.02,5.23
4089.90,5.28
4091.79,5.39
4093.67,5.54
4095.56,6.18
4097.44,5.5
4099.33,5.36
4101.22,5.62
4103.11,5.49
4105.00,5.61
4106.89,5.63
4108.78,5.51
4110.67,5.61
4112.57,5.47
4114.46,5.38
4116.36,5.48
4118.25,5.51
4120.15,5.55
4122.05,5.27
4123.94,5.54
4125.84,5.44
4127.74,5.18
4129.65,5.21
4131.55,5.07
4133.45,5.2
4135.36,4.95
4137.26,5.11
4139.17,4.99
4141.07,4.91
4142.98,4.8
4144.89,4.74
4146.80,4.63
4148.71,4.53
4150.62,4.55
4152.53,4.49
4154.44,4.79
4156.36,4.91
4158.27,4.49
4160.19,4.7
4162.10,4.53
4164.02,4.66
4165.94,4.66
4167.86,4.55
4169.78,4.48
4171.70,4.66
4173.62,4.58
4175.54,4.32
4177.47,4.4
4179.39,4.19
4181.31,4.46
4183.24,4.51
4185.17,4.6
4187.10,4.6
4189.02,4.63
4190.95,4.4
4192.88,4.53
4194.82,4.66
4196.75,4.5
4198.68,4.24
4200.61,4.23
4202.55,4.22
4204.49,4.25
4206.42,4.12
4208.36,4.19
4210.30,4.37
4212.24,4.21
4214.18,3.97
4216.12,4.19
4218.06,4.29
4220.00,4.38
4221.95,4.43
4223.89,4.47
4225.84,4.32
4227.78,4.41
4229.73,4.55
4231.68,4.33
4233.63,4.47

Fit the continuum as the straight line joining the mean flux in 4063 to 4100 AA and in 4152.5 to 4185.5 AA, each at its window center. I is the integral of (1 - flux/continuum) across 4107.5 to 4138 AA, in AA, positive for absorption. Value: -2.8 AA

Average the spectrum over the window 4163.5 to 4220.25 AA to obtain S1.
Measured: 4.4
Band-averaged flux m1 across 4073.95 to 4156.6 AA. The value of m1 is 5.22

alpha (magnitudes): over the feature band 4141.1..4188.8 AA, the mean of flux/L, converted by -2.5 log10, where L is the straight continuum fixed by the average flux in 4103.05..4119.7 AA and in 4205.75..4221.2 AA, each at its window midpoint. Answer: 0.06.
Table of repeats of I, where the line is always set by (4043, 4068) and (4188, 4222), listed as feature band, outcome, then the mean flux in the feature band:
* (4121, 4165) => -3.9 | 4.9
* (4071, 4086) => -1.3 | 5.08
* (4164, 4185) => -0.4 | 4.49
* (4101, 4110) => -1.9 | 5.57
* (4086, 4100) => -2.5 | 5.49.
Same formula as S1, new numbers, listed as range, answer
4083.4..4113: 5.5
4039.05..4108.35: 5.07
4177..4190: 4.49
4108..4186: 4.89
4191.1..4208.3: 4.34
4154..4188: 4.56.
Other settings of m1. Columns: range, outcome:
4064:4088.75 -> 5.06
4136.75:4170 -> 4.69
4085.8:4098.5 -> 5.5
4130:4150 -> 4.9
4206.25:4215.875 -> 4.18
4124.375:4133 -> 5.24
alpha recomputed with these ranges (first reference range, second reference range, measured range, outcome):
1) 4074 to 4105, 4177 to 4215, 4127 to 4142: -0.03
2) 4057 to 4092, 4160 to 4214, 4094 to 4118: -0.15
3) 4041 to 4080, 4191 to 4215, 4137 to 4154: -0.05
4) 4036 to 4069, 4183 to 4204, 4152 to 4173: -0.03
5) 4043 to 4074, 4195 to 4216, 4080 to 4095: -0.14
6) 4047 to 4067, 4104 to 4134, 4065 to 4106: -0.04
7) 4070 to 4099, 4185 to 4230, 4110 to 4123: -0.09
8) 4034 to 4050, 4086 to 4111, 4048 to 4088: 0.03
